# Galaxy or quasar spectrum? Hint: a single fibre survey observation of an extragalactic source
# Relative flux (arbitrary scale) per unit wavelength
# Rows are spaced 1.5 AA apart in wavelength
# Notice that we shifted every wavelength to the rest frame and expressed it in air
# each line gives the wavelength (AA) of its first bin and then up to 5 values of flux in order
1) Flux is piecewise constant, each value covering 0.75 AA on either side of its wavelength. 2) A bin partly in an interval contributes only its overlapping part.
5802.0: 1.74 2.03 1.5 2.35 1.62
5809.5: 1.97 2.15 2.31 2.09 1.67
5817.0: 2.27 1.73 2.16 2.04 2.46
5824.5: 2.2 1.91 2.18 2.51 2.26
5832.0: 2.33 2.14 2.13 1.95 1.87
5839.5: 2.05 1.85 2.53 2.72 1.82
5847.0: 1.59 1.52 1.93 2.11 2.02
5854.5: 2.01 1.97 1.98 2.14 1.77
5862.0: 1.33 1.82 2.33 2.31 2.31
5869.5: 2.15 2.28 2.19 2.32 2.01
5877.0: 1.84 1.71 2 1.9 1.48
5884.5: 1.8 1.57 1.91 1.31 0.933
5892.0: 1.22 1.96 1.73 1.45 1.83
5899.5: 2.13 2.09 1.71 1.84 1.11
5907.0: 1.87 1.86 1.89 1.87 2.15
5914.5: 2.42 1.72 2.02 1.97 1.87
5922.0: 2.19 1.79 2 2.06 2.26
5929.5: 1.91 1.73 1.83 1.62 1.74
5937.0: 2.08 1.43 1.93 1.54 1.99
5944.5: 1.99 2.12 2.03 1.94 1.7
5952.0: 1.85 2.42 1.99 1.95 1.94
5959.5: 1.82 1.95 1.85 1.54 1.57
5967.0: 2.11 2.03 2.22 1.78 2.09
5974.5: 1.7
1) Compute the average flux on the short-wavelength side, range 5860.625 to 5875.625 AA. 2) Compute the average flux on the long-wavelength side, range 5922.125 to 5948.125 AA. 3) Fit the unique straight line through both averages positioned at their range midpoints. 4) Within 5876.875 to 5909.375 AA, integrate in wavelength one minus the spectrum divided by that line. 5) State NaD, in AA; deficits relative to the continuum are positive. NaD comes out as 5.27 AA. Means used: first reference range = 2.09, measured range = 1.69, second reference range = 1.89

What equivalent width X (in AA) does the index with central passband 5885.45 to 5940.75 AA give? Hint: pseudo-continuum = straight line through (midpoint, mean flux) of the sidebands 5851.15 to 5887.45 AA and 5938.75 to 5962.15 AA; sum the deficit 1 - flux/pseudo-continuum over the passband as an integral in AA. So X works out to 3.9 AA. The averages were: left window 1.97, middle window 1.81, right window 1.93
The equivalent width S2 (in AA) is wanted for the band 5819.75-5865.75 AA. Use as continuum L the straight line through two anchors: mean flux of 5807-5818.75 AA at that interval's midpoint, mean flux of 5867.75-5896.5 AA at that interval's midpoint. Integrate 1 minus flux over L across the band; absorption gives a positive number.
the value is -3.31 AA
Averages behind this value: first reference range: 1.99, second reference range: 1.8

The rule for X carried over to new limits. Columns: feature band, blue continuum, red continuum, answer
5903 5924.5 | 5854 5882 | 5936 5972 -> 0.7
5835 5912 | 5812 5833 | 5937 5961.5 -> 6.5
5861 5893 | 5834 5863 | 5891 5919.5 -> 0.9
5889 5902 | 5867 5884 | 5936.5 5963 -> 2.2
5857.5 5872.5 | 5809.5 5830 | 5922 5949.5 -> -0.1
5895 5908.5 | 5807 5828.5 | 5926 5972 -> 1.4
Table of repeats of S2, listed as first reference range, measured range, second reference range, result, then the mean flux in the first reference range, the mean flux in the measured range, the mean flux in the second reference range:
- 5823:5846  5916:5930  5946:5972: 0.0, 2.18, 1.99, 1.93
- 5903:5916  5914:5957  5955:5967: -1.9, 1.86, 1.93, 1.83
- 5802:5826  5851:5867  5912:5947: 0.1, 2.02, 1.97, 1.93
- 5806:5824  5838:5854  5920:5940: 0.1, 2.07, 2.01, 1.89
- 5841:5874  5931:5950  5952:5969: 0.9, 2.04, 1.85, 1.92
